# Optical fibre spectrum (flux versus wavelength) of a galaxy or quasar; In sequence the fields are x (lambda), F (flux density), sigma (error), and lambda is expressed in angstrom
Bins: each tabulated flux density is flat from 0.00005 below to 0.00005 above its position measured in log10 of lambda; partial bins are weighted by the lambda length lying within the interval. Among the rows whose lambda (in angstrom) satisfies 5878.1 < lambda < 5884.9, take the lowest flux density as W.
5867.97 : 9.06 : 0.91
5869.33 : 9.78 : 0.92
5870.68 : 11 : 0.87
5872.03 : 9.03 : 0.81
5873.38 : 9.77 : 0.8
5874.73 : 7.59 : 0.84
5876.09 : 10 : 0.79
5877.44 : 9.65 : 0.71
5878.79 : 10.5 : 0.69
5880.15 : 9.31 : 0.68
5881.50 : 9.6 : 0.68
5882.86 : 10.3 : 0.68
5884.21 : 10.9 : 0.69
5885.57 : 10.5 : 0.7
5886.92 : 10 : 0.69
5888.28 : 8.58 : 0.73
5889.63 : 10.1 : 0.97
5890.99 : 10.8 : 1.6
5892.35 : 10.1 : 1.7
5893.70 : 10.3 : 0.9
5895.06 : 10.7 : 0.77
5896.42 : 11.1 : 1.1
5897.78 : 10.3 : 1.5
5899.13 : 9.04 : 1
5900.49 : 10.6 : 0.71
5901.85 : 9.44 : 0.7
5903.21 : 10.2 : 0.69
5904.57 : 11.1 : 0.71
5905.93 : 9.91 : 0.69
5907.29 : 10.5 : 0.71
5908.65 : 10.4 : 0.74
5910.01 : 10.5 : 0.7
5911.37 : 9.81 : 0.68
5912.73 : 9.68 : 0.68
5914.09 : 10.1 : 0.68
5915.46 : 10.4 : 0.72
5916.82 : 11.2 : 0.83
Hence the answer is 9.31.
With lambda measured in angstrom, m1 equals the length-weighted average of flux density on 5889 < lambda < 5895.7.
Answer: 10.4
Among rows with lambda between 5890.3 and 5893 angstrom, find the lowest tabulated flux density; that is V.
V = 10.1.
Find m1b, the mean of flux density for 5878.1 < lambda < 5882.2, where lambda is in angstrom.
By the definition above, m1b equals 9.79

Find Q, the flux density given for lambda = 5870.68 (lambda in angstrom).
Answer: 11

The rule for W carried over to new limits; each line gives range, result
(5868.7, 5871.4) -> 9.78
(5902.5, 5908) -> 9.91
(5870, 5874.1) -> 9.03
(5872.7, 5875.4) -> 7.59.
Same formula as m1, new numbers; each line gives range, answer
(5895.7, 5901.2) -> 10.3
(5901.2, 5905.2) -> 10.2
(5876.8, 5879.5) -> 10.1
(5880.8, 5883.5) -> 9.93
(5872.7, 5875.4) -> 8.7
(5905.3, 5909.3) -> 10.3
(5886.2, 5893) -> 9.92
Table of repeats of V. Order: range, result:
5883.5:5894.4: 8.58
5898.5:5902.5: 9.04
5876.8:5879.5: 9.65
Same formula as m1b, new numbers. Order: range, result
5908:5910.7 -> 10.5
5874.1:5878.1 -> 9.09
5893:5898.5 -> 10.6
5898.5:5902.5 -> 9.7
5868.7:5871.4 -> 10.4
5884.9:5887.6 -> 10.3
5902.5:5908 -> 10.4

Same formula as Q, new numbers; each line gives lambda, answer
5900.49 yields 10.6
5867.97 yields 9.06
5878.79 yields 10.5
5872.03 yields 9.03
